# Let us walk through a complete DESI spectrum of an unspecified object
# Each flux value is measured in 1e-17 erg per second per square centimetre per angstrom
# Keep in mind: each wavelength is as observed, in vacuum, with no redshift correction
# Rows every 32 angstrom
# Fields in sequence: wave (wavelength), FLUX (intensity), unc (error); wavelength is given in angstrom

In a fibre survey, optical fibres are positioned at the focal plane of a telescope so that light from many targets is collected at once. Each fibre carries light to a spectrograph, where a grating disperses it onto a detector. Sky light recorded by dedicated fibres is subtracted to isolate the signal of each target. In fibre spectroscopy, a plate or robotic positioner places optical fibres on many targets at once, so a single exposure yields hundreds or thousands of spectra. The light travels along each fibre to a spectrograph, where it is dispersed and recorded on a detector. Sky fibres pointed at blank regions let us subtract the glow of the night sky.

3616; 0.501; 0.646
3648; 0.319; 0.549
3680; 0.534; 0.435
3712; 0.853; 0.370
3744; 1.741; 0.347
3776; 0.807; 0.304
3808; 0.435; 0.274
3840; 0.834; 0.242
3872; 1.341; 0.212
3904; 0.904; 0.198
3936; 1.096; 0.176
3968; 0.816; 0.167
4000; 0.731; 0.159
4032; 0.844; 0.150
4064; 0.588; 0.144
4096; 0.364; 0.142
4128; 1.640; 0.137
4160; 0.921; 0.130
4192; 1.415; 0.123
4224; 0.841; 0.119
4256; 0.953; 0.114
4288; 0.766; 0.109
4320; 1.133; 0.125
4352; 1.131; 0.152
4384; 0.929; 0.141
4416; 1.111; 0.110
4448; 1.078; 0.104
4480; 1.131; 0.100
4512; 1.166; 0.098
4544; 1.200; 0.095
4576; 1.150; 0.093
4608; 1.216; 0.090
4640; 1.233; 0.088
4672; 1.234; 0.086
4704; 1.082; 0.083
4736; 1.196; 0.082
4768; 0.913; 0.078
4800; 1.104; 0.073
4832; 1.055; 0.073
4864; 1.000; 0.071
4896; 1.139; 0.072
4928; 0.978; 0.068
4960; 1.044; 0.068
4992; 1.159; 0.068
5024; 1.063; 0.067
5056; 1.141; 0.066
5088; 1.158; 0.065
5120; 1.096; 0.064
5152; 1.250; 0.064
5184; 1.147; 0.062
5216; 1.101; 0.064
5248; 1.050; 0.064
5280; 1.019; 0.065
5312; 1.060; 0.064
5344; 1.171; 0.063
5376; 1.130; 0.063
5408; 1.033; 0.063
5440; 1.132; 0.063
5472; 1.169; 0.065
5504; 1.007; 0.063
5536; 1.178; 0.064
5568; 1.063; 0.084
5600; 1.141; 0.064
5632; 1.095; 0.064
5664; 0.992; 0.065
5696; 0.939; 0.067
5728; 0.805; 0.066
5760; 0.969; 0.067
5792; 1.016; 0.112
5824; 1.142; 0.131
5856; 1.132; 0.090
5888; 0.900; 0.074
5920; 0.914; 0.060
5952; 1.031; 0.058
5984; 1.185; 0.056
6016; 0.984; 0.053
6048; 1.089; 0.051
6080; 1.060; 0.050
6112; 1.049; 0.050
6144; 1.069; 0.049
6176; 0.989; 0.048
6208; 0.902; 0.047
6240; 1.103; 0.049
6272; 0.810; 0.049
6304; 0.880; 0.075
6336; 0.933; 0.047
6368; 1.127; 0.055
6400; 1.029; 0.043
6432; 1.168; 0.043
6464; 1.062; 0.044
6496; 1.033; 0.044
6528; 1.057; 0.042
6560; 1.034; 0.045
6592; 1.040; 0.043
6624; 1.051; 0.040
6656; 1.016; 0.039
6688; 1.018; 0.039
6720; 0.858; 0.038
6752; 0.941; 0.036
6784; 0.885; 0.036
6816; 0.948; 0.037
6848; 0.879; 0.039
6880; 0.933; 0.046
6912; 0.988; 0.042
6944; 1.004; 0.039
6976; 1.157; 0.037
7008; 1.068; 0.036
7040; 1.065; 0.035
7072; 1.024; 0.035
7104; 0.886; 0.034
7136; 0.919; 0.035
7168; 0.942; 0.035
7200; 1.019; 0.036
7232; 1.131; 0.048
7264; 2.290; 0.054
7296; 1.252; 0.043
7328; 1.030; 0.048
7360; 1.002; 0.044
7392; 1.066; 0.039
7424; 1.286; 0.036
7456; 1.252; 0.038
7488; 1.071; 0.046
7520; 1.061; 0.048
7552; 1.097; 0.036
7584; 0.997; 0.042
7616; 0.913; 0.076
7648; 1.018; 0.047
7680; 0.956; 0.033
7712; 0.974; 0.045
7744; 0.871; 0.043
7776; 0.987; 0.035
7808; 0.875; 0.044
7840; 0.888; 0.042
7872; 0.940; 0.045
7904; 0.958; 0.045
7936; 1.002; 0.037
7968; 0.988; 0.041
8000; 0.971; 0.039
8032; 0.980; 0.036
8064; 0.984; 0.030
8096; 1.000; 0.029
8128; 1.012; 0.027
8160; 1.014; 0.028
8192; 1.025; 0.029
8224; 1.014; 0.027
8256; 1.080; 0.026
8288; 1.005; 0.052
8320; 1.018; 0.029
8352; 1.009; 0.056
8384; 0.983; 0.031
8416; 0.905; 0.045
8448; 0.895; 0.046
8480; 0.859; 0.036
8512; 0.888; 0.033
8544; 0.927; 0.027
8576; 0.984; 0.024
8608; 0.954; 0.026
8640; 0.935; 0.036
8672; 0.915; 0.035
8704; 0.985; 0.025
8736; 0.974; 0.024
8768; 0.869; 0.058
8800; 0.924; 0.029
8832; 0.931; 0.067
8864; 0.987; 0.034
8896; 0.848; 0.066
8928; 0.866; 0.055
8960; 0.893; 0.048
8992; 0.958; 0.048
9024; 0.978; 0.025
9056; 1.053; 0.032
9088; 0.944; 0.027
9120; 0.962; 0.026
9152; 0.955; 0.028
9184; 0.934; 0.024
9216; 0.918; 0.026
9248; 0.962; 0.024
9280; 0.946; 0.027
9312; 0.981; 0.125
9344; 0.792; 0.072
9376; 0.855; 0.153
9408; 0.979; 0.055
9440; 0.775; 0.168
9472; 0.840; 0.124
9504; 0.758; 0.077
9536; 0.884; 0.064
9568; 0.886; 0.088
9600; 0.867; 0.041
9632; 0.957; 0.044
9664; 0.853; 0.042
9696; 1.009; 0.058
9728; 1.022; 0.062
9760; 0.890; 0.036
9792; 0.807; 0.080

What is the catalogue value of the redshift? 0.11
